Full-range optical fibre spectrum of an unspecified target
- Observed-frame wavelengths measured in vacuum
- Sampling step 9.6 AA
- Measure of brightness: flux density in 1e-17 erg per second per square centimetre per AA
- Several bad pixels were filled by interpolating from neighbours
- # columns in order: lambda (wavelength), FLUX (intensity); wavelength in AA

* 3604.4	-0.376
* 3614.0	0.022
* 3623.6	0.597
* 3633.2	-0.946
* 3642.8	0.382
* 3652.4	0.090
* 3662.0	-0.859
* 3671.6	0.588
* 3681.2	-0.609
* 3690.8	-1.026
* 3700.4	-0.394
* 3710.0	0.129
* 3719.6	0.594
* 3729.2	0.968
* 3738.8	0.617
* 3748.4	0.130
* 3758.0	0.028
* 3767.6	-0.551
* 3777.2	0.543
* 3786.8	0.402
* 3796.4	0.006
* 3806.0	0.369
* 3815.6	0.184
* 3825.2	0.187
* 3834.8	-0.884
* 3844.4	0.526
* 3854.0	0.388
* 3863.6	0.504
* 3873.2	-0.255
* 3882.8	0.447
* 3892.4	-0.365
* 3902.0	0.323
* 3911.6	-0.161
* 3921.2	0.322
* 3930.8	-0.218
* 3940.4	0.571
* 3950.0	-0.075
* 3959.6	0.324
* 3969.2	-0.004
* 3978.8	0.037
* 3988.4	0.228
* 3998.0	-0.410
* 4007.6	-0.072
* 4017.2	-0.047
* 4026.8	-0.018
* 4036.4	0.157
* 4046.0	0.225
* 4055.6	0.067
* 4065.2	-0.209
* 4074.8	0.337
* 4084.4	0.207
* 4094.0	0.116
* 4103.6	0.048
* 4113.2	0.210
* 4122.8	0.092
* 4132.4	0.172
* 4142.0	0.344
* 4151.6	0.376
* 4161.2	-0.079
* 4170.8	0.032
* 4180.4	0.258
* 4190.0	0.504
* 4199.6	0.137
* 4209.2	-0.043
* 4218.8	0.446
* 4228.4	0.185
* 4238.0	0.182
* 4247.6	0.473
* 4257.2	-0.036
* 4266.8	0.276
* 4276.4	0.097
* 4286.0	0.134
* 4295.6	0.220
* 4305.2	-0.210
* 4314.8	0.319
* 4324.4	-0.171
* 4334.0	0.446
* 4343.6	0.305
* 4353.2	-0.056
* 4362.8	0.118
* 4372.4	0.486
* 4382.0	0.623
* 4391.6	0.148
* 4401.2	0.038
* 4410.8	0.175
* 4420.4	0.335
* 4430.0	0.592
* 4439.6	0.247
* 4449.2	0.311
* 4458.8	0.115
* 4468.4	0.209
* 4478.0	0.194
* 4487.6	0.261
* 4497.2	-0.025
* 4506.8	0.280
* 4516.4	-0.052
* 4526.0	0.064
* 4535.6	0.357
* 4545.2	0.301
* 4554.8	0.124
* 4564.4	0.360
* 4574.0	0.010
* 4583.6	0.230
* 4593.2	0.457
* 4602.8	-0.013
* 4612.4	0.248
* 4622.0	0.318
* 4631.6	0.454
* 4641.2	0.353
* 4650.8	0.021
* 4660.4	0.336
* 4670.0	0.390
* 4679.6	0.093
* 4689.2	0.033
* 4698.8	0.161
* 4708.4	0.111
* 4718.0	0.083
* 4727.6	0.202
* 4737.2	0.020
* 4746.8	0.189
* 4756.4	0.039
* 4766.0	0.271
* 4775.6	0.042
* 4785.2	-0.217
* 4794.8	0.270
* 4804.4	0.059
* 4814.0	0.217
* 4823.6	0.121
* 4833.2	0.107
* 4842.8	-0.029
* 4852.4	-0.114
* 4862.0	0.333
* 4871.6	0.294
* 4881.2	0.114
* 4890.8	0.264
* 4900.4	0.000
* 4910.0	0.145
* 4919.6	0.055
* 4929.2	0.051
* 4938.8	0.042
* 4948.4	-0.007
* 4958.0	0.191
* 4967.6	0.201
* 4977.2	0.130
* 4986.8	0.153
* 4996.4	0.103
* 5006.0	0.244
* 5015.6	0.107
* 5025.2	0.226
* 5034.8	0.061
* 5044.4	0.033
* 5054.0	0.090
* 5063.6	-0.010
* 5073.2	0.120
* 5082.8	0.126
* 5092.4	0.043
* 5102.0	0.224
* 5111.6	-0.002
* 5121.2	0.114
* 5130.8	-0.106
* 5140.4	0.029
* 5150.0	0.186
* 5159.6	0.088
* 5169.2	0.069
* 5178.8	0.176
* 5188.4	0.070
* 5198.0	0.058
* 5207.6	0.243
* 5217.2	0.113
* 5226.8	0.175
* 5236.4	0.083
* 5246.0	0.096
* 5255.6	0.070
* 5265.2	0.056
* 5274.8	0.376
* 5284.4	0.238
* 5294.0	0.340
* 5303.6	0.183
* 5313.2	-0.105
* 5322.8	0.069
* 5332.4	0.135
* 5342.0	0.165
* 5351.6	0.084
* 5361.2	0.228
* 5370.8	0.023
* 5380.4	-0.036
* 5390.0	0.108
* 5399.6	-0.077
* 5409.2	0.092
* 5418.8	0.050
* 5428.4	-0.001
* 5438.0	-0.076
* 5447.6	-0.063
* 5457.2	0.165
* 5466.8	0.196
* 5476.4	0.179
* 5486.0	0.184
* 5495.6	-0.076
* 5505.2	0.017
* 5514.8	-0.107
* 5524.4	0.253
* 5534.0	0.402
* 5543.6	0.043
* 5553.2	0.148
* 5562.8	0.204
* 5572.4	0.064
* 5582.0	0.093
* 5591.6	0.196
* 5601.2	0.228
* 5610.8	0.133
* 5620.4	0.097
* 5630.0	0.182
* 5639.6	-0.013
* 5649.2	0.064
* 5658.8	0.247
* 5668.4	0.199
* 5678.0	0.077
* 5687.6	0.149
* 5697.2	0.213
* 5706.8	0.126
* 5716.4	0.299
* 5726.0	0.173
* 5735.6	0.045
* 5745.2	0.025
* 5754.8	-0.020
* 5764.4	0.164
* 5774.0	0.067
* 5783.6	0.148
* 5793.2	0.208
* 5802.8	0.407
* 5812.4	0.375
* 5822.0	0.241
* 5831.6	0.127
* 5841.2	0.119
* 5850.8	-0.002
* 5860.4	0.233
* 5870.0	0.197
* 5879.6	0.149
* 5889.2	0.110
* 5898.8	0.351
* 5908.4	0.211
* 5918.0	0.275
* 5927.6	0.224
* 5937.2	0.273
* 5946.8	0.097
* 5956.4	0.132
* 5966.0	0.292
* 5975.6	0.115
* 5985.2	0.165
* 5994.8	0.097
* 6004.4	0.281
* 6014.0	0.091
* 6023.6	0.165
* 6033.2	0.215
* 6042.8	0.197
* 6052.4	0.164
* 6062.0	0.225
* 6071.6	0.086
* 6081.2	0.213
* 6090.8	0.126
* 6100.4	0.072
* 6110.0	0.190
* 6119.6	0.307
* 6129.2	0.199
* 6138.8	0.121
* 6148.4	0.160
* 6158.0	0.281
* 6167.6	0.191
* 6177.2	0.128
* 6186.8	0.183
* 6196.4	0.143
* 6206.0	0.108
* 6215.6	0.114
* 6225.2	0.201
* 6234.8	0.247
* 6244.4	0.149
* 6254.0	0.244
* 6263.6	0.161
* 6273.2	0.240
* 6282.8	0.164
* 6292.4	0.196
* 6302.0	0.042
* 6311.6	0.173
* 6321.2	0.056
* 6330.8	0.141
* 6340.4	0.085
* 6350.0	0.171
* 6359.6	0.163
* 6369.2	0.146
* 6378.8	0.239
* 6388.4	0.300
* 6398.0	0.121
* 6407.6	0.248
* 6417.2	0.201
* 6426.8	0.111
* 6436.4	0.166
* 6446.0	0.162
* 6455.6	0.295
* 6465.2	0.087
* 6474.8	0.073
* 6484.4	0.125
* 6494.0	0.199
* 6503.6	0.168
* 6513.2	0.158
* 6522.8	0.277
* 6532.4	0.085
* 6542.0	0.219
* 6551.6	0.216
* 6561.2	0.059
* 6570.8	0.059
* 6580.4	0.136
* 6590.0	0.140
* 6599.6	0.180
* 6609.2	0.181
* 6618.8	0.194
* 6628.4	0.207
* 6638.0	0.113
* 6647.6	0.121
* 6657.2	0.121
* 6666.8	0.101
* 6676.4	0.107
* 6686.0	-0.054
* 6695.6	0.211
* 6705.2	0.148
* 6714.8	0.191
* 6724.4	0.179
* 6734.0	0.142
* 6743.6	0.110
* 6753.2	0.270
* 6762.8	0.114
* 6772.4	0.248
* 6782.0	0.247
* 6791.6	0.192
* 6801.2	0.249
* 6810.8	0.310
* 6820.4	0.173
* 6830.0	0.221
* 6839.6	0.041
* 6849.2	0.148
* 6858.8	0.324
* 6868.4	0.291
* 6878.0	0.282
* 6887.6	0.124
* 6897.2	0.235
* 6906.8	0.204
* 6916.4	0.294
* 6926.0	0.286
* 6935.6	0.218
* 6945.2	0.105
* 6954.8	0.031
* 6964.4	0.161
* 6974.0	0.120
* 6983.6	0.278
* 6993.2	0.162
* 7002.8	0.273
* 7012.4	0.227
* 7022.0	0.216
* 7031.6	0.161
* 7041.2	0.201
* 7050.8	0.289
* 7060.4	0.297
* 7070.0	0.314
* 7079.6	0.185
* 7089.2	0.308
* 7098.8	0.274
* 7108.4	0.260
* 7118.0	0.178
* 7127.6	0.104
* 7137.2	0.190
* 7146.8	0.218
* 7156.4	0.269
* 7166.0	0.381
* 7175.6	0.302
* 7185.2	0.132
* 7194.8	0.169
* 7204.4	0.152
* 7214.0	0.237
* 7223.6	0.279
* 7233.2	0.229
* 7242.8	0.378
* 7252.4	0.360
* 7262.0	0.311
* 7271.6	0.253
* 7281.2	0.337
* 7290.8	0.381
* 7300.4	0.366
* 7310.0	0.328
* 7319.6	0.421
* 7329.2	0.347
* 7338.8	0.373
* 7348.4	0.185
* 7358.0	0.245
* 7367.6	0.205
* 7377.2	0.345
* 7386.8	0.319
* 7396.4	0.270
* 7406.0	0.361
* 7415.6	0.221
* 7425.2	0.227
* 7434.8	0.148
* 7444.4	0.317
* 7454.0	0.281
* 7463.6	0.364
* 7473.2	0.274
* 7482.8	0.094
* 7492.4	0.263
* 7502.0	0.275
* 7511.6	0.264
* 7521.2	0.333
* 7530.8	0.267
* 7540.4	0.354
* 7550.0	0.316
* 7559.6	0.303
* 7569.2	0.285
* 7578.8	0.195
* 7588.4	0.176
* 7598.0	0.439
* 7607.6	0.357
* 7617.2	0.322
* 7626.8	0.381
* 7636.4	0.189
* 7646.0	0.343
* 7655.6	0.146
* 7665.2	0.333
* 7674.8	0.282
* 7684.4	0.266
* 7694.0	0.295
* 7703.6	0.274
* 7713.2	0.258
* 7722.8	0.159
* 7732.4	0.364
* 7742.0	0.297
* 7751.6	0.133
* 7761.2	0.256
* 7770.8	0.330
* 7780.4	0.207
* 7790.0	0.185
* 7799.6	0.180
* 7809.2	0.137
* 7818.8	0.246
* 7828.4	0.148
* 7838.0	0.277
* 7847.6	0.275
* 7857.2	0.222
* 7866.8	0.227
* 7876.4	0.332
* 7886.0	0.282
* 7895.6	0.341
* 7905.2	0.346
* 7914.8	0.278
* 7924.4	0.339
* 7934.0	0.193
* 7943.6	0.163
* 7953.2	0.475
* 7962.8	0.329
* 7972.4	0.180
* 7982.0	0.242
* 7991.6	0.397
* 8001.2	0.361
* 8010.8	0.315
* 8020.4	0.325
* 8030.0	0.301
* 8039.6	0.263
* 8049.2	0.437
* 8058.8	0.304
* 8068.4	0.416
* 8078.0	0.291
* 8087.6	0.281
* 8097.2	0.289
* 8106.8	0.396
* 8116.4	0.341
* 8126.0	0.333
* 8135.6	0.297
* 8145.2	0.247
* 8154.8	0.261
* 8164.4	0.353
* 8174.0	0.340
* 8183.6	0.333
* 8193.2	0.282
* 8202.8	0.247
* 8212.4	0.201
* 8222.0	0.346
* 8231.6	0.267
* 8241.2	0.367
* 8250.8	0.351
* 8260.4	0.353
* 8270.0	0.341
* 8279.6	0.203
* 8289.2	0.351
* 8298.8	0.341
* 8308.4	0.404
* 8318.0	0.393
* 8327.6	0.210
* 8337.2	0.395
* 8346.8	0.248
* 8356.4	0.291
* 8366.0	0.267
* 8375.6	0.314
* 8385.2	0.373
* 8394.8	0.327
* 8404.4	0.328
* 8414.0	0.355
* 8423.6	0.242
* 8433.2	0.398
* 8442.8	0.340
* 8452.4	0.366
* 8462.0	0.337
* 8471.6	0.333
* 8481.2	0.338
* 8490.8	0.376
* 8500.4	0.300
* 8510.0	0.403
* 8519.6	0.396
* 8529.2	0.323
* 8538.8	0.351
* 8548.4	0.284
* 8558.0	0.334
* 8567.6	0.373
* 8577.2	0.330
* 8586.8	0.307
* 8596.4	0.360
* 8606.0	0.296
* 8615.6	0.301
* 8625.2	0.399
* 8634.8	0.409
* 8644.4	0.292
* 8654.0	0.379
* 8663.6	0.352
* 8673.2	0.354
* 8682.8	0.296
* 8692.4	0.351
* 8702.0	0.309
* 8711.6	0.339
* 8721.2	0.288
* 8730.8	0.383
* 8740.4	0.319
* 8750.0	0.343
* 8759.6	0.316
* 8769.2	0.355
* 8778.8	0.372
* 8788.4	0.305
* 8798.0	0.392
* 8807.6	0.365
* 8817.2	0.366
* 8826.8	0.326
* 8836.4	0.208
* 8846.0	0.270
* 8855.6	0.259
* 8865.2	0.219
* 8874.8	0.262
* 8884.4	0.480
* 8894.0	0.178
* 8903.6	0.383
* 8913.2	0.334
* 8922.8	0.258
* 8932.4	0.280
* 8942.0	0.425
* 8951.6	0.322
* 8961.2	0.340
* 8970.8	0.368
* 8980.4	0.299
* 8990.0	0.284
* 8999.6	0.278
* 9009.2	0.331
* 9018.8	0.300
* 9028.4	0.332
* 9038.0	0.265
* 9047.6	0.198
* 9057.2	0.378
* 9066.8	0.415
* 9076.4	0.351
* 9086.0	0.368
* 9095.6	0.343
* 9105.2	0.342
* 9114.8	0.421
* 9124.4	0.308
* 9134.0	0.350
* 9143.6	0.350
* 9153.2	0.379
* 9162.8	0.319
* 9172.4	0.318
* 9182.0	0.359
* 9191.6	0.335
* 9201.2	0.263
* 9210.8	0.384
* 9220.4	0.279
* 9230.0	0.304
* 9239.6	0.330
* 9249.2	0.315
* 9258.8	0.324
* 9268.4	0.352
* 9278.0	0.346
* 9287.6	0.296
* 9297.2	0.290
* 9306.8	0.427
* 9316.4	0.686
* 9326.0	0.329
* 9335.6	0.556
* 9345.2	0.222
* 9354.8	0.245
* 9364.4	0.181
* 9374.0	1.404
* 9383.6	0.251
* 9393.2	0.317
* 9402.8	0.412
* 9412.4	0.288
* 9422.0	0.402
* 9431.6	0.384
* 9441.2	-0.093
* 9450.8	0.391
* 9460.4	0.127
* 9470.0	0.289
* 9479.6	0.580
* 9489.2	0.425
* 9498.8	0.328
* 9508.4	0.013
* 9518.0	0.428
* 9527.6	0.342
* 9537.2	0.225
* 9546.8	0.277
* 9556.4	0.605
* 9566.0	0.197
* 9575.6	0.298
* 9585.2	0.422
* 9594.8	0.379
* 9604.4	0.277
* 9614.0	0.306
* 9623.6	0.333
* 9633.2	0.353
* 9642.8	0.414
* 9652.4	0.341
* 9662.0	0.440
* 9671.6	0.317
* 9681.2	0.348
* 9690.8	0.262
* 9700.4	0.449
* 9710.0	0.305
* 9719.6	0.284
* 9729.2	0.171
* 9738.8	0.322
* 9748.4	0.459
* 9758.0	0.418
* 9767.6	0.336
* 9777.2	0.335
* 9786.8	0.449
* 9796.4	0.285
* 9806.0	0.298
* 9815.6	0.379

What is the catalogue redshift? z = 0.81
